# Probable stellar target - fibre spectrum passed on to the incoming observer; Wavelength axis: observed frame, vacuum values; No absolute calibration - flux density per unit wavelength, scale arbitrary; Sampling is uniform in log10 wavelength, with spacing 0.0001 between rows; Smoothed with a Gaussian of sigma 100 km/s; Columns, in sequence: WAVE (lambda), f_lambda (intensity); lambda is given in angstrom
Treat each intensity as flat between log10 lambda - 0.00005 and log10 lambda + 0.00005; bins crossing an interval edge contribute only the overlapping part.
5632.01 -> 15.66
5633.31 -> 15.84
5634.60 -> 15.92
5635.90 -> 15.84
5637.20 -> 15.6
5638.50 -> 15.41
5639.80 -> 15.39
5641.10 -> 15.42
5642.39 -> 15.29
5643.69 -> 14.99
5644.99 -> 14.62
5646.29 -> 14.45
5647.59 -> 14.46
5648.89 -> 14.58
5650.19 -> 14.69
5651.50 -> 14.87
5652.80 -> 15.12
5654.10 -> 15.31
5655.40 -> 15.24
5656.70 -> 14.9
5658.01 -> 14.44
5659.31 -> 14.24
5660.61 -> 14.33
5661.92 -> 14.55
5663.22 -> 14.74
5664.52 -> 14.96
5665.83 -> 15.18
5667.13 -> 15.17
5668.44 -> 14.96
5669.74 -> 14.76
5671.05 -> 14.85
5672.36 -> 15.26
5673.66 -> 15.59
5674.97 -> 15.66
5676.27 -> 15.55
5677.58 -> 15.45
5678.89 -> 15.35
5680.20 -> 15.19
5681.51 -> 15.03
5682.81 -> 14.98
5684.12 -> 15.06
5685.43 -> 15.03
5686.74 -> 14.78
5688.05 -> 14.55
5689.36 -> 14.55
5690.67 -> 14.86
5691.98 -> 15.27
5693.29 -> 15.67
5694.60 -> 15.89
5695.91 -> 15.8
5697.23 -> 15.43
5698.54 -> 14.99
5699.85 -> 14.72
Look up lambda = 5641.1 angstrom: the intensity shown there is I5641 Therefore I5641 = 15.42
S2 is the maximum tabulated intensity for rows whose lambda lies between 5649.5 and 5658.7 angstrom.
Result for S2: 15.31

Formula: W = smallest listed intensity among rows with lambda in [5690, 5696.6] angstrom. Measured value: 14.86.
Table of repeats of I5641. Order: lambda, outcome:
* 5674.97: 15.66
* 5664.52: 14.96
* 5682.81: 14.98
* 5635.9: 15.84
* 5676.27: 15.55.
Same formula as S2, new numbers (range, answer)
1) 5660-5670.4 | 15.18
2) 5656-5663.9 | 14.9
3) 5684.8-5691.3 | 15.03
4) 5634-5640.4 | 15.92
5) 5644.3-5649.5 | 14.62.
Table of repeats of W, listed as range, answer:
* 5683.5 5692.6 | 14.55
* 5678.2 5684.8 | 14.98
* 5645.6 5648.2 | 14.45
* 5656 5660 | 14.24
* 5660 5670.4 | 14.33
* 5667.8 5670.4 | 14.76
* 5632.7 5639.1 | 15.41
